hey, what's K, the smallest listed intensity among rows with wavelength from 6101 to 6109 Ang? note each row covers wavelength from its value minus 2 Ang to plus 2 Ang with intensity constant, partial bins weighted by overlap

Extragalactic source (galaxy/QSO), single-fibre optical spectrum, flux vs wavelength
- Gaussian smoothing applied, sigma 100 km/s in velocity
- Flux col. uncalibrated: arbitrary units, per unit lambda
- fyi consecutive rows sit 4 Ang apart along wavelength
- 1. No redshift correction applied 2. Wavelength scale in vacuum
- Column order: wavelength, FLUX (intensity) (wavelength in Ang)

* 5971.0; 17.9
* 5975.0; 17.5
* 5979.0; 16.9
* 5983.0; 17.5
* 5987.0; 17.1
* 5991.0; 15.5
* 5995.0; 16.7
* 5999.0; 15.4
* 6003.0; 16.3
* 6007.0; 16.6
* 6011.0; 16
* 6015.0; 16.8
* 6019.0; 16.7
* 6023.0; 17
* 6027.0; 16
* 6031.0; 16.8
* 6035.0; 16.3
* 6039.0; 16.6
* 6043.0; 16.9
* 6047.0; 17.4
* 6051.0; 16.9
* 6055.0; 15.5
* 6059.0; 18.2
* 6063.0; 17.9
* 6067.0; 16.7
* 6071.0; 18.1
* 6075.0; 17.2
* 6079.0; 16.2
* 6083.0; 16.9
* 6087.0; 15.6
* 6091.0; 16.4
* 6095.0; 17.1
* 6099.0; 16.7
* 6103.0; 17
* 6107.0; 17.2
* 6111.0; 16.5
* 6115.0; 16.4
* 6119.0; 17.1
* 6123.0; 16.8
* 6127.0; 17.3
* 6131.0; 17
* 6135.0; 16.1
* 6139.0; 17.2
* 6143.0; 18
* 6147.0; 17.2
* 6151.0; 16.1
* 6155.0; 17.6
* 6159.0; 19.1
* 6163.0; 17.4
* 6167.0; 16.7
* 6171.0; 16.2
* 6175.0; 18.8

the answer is 17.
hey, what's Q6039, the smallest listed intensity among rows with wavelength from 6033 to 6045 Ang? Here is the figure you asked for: 16.3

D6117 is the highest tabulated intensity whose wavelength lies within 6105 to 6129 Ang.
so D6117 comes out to 17.3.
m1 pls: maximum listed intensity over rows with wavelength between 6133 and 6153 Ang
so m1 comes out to 18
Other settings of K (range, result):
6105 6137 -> 16.1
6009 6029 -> 16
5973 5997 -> 15.5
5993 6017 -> 15.4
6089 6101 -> 16.4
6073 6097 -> 15.6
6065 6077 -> 16.7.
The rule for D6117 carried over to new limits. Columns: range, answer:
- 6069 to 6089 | 18.1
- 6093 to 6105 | 17.1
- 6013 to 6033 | 17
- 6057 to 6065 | 18.2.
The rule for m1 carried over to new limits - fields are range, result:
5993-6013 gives 16.7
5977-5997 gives 17.5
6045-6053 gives 17.4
